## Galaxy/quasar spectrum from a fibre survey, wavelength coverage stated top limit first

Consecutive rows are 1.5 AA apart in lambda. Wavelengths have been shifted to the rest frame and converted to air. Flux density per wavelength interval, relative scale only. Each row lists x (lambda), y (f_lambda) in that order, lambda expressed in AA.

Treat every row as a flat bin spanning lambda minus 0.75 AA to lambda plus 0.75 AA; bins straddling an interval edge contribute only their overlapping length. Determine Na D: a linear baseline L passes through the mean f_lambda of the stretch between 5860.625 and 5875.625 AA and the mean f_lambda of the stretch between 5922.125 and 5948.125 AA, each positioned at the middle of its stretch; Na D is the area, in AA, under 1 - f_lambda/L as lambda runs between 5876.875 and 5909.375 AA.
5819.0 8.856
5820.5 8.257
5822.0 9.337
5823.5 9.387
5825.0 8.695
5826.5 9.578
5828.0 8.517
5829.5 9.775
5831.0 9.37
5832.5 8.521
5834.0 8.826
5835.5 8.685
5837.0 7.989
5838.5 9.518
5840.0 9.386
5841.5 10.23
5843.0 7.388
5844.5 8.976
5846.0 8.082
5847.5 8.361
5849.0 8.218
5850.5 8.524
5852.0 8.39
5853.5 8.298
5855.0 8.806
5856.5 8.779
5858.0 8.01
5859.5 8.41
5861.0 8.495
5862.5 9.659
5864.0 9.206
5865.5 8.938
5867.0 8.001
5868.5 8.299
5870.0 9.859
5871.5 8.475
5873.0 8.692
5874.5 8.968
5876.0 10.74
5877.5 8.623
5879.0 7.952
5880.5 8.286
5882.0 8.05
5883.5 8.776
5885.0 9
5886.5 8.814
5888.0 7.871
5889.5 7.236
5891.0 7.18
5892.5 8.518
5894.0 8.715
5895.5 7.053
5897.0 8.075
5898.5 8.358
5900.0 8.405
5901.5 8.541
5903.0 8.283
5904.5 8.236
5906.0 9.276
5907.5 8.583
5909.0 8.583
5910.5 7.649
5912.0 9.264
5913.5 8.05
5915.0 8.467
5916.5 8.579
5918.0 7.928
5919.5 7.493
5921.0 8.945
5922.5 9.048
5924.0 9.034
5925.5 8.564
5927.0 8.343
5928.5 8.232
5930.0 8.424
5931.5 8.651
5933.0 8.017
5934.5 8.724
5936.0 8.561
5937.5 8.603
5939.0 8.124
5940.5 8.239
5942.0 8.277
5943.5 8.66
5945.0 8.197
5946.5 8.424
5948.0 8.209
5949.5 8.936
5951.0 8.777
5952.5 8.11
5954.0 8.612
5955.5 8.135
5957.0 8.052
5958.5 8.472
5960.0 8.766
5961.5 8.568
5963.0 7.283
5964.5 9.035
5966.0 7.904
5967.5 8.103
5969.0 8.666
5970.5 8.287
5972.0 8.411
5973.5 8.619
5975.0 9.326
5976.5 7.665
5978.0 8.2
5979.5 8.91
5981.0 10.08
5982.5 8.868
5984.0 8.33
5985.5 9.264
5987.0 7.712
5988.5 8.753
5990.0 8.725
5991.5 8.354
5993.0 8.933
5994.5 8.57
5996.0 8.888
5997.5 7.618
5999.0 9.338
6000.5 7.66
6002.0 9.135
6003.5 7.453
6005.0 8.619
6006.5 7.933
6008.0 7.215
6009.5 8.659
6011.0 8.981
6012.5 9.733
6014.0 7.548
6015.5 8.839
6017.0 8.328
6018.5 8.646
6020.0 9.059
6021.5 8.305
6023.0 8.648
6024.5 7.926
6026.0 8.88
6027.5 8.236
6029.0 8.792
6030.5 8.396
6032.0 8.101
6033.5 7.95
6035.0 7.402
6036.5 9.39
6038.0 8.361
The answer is 1.70 AA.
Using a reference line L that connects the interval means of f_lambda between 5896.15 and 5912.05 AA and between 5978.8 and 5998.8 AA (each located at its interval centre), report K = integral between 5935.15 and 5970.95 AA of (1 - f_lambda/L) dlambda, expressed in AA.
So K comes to 0.9 AA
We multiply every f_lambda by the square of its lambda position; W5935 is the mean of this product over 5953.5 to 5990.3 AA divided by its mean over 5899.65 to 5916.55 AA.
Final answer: 1.02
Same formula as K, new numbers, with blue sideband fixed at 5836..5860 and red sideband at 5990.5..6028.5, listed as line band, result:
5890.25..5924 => 0.8 AA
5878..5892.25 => 0.7 AA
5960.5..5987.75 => -0.1 AA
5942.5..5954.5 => 0.0 AA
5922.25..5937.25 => 0.0 AA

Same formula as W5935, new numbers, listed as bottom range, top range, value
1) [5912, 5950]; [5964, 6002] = 1.03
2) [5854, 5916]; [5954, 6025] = 1.03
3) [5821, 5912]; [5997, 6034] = 1.02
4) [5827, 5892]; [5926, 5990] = 1.01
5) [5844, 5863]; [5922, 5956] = 1.02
